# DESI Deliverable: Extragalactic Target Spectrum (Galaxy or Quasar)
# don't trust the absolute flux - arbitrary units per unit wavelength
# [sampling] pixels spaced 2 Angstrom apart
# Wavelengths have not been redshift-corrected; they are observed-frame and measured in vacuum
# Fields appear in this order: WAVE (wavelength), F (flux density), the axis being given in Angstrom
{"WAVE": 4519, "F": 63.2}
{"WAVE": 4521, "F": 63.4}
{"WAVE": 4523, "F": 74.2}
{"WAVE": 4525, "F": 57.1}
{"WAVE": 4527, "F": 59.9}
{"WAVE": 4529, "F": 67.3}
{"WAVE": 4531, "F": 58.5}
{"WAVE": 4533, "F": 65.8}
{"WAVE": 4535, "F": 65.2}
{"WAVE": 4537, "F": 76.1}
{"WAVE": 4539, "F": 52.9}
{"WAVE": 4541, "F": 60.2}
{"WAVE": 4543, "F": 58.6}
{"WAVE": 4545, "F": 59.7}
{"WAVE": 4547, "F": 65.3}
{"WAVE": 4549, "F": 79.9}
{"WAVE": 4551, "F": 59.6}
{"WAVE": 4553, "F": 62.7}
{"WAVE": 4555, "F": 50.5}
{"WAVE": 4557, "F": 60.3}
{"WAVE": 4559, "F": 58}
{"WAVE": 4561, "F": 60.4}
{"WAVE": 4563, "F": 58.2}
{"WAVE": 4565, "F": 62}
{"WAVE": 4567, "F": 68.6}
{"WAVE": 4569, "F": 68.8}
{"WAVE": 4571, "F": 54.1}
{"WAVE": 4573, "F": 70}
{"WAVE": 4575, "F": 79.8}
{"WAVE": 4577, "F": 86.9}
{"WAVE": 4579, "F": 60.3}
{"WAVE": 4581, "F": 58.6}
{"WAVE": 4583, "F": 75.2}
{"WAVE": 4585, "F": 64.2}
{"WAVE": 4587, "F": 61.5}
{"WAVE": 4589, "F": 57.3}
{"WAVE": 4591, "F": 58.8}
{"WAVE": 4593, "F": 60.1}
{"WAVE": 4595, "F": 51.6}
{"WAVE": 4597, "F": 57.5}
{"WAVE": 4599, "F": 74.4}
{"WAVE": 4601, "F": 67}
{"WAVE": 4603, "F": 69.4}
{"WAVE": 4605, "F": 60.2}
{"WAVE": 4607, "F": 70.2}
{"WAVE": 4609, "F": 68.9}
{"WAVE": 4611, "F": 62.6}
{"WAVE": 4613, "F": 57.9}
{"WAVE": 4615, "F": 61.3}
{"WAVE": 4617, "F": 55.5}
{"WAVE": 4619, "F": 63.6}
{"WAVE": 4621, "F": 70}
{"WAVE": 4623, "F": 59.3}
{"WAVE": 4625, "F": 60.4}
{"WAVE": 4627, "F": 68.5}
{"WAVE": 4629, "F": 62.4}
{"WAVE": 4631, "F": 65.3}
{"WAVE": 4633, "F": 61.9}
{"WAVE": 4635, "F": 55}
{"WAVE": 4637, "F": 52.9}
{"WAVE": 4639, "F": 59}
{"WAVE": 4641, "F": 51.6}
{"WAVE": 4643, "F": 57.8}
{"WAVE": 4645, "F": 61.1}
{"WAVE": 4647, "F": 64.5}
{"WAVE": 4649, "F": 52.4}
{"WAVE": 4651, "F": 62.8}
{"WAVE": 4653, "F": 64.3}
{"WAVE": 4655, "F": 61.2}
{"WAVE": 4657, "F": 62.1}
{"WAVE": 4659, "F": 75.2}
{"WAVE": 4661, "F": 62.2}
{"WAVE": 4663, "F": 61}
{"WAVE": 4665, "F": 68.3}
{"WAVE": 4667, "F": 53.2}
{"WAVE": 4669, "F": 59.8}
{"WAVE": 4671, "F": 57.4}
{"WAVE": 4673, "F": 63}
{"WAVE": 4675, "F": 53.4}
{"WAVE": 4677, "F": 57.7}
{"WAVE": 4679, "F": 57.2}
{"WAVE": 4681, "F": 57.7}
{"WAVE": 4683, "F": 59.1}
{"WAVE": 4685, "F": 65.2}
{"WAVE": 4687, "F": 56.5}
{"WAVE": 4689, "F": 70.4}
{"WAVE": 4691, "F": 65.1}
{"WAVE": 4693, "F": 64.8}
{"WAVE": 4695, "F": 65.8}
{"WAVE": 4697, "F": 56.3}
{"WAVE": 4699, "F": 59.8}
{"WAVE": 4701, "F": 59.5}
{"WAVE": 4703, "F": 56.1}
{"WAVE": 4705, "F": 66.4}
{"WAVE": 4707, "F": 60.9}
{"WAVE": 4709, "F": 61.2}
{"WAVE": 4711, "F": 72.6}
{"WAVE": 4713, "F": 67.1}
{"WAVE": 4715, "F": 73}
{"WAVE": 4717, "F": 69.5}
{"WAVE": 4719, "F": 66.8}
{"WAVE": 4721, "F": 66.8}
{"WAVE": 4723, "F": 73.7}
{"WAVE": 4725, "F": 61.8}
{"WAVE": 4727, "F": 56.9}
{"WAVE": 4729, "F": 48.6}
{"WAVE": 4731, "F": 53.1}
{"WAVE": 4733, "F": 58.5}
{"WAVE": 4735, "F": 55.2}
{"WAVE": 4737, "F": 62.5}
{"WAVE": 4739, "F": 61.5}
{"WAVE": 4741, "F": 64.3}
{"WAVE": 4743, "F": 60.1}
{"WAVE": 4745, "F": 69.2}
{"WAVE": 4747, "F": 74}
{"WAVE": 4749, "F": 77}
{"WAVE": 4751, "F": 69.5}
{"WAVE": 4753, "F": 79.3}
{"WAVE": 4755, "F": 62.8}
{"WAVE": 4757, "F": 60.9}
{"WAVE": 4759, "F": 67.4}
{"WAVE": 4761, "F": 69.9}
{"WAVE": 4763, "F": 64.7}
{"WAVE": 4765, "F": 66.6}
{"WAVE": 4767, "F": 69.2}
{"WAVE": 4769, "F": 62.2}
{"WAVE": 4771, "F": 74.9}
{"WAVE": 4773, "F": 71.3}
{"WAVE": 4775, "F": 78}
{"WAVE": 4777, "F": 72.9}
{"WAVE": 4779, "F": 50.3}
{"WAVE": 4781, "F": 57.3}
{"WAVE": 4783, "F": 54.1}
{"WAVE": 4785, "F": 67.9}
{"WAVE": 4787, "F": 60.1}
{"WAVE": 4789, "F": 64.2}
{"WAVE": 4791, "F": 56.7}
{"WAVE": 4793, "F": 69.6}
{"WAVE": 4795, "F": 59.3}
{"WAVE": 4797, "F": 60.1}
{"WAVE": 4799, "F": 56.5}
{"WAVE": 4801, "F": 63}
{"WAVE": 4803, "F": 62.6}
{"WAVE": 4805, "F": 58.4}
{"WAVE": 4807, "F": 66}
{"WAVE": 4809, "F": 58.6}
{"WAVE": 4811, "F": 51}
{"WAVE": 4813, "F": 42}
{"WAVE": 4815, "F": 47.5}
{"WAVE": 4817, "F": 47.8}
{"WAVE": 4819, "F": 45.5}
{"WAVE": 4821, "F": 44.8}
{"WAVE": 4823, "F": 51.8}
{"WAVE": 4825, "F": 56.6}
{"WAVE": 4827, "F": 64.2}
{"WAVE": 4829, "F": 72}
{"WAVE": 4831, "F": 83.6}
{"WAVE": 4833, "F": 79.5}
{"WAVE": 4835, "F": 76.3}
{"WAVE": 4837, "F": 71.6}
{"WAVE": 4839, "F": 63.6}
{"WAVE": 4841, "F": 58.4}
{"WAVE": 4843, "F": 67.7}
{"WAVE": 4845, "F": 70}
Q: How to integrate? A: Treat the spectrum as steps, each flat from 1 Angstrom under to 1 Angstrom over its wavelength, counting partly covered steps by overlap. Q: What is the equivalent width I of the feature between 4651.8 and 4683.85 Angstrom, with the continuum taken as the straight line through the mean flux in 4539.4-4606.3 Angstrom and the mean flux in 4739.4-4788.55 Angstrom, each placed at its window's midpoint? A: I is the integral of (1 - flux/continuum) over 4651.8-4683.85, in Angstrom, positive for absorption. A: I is 2.1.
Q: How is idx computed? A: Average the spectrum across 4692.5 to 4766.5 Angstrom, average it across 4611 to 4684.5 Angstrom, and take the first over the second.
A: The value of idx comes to 1.07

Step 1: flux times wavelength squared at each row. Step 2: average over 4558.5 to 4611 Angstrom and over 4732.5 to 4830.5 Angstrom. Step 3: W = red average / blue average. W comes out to 1.04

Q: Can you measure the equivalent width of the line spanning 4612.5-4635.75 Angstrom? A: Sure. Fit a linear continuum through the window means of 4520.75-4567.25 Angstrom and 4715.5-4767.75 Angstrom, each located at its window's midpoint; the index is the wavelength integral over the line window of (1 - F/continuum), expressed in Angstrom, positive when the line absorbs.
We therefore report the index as 0.6 Angstrom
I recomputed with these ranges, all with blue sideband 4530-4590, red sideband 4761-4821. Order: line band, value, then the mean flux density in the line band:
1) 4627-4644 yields 1.1 Angstrom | 58.8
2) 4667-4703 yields 1.1 Angstrom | 60.2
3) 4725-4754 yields -1.0 Angstrom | 63.5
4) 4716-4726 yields -1.0 Angstrom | 67.7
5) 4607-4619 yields 0.2 Angstrom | 62.2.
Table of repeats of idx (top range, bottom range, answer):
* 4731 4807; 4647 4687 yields 1.06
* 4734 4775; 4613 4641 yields 1.11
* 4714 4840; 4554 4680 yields 1.02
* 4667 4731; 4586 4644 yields 1.01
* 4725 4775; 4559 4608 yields 1.01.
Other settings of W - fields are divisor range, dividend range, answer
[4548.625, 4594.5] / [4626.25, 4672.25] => 0.99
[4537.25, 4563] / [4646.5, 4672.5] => 1.06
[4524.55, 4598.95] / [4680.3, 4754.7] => 1.08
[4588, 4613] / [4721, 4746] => 1.02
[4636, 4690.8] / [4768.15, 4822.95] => 1.04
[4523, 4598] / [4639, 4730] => 1.03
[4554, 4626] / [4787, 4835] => 1.03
